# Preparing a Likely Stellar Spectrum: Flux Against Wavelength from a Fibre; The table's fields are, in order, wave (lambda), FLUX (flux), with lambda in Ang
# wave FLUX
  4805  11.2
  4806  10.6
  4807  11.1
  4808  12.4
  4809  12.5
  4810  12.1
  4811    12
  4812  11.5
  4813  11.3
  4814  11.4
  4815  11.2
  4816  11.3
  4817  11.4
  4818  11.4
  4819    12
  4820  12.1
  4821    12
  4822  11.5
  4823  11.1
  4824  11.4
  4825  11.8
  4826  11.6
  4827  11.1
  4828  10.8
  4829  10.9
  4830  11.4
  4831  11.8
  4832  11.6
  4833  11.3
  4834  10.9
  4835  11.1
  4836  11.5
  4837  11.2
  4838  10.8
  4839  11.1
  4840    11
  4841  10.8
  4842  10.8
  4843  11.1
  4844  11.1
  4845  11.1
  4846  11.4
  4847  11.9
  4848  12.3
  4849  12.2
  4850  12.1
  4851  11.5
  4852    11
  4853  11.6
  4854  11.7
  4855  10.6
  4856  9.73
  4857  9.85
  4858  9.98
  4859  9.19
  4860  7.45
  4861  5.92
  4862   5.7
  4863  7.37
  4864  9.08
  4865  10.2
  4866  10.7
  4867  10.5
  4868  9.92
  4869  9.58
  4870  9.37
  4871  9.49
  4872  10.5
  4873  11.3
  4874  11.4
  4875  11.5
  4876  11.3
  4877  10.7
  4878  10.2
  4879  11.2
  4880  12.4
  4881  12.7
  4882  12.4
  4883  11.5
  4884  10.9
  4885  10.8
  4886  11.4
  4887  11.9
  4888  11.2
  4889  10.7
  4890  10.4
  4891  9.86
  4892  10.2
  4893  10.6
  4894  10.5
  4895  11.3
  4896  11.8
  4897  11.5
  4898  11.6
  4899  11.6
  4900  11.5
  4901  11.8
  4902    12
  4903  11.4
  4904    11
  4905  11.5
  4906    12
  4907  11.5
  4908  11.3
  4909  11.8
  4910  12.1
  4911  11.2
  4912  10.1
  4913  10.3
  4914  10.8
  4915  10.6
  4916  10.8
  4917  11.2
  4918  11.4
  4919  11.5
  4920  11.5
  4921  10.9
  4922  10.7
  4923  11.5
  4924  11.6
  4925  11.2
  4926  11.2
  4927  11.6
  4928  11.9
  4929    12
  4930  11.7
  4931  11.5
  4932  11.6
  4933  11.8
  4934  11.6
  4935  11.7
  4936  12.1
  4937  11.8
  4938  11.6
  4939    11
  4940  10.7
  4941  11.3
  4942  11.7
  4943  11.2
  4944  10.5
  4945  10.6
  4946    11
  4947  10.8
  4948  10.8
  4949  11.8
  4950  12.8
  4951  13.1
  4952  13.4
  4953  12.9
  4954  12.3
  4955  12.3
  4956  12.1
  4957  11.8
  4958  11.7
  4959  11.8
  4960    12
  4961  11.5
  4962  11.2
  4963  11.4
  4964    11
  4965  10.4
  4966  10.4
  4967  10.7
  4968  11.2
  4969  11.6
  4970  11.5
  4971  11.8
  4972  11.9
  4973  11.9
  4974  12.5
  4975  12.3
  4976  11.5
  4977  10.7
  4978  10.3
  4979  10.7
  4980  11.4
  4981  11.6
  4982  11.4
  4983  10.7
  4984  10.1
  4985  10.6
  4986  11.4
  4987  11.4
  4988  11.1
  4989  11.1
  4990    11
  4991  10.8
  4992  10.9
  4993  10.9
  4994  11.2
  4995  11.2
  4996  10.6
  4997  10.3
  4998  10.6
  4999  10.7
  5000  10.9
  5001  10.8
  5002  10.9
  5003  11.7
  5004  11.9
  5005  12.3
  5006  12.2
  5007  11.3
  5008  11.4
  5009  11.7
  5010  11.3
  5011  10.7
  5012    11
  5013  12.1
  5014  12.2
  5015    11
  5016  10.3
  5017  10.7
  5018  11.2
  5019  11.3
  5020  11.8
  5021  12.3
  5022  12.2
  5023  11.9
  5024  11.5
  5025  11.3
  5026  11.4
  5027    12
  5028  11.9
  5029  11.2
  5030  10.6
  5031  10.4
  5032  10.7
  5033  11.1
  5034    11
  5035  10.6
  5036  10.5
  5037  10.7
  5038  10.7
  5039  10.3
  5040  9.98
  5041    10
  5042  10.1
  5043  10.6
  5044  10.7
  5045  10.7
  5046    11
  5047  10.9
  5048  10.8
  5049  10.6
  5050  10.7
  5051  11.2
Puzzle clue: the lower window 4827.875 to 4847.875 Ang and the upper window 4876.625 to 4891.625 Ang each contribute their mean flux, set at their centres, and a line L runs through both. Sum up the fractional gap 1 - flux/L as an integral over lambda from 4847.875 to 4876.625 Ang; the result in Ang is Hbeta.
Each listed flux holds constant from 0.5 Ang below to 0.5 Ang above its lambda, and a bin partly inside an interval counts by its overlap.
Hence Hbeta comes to 2.9 Ang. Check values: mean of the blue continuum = 11.2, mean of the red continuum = 11.2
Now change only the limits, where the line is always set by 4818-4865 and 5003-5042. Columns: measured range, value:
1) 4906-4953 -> -1.9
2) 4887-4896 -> 0.1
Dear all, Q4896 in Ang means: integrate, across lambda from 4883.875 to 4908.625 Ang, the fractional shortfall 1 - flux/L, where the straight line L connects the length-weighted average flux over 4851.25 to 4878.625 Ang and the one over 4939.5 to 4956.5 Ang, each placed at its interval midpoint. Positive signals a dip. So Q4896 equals -1.5 Ang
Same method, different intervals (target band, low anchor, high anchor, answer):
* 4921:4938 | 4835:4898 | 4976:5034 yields -1.04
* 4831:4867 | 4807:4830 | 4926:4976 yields 3.36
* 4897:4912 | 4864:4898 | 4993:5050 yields -0.85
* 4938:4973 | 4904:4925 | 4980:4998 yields -1.48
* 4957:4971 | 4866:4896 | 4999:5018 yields -0.15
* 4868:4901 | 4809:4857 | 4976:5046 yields 0.72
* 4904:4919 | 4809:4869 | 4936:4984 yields 0.06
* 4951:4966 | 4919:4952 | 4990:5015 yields -0.57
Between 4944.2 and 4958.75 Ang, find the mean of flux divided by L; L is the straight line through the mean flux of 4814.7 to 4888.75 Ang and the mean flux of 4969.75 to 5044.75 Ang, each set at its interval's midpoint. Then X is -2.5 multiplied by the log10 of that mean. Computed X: -0.08 mag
